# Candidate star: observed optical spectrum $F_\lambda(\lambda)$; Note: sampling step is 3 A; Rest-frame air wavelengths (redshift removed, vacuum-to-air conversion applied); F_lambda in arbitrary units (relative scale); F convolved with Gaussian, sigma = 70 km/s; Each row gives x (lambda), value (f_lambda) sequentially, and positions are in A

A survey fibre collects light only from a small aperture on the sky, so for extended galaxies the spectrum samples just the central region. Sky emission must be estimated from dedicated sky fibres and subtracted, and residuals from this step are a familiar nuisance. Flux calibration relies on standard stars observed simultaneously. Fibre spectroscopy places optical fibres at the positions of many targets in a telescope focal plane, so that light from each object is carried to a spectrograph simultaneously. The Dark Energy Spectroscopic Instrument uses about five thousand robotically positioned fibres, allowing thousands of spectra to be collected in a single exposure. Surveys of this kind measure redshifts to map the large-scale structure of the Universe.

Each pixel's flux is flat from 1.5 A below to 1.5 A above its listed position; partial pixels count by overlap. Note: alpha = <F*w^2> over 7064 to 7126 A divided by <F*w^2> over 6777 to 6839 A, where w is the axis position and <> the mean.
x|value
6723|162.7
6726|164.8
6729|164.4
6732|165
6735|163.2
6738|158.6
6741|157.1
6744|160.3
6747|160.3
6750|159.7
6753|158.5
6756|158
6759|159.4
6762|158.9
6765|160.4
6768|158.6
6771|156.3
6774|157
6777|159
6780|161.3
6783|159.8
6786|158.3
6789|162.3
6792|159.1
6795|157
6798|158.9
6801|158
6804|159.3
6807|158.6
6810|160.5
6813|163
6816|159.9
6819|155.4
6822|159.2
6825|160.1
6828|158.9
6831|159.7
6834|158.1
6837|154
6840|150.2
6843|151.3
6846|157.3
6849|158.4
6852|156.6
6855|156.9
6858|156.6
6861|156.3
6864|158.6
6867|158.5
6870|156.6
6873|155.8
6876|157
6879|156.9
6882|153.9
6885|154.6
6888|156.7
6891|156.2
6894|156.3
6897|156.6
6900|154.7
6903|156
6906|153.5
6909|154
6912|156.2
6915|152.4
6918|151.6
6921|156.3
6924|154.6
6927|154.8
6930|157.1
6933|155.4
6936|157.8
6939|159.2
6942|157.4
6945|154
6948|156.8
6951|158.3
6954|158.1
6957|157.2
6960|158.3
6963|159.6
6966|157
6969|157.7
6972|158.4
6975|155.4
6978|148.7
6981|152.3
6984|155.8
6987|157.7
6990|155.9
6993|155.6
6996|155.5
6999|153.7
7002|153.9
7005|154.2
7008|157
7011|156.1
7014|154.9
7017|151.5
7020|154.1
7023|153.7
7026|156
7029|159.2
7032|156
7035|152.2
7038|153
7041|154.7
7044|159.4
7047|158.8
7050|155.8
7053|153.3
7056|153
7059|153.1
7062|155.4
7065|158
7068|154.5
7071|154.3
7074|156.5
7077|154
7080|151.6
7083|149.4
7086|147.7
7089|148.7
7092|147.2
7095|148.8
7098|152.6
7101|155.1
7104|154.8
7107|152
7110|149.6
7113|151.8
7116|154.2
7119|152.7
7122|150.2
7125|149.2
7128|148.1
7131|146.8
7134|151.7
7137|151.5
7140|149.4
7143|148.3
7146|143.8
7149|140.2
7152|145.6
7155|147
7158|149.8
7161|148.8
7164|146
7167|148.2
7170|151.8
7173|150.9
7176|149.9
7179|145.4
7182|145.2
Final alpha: 1.0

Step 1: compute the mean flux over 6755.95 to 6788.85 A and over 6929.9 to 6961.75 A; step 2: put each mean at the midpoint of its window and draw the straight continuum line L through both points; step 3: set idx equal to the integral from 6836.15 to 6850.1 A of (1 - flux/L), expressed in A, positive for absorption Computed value 0.37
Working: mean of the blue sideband 159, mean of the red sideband 157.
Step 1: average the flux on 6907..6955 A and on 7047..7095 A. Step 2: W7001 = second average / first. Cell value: 0.98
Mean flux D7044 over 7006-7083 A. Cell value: 155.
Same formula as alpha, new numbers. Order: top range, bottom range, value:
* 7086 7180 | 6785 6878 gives 1.03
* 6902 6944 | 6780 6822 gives 1.01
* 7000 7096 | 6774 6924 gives 1.04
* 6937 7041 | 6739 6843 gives 1.04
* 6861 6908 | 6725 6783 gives 1.01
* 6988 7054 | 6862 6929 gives 1.03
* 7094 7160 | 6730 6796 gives 1.04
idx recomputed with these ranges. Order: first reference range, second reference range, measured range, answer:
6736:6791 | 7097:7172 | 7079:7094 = 0.2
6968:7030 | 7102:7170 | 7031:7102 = -0.6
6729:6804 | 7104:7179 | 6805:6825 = -0.2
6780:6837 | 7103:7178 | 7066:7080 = -0.3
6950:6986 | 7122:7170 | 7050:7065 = -0.2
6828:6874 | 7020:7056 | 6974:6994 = 0.2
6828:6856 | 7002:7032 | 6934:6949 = -0.1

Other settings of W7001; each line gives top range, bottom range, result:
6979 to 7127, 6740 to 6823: 0.97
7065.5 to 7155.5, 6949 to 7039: 0.97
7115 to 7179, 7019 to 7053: 0.96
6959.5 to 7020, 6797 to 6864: 0.99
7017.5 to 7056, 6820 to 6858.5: 0.99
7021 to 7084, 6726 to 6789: 0.97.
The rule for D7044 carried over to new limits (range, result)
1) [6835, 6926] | 155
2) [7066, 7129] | 152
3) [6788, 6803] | 159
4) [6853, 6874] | 157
